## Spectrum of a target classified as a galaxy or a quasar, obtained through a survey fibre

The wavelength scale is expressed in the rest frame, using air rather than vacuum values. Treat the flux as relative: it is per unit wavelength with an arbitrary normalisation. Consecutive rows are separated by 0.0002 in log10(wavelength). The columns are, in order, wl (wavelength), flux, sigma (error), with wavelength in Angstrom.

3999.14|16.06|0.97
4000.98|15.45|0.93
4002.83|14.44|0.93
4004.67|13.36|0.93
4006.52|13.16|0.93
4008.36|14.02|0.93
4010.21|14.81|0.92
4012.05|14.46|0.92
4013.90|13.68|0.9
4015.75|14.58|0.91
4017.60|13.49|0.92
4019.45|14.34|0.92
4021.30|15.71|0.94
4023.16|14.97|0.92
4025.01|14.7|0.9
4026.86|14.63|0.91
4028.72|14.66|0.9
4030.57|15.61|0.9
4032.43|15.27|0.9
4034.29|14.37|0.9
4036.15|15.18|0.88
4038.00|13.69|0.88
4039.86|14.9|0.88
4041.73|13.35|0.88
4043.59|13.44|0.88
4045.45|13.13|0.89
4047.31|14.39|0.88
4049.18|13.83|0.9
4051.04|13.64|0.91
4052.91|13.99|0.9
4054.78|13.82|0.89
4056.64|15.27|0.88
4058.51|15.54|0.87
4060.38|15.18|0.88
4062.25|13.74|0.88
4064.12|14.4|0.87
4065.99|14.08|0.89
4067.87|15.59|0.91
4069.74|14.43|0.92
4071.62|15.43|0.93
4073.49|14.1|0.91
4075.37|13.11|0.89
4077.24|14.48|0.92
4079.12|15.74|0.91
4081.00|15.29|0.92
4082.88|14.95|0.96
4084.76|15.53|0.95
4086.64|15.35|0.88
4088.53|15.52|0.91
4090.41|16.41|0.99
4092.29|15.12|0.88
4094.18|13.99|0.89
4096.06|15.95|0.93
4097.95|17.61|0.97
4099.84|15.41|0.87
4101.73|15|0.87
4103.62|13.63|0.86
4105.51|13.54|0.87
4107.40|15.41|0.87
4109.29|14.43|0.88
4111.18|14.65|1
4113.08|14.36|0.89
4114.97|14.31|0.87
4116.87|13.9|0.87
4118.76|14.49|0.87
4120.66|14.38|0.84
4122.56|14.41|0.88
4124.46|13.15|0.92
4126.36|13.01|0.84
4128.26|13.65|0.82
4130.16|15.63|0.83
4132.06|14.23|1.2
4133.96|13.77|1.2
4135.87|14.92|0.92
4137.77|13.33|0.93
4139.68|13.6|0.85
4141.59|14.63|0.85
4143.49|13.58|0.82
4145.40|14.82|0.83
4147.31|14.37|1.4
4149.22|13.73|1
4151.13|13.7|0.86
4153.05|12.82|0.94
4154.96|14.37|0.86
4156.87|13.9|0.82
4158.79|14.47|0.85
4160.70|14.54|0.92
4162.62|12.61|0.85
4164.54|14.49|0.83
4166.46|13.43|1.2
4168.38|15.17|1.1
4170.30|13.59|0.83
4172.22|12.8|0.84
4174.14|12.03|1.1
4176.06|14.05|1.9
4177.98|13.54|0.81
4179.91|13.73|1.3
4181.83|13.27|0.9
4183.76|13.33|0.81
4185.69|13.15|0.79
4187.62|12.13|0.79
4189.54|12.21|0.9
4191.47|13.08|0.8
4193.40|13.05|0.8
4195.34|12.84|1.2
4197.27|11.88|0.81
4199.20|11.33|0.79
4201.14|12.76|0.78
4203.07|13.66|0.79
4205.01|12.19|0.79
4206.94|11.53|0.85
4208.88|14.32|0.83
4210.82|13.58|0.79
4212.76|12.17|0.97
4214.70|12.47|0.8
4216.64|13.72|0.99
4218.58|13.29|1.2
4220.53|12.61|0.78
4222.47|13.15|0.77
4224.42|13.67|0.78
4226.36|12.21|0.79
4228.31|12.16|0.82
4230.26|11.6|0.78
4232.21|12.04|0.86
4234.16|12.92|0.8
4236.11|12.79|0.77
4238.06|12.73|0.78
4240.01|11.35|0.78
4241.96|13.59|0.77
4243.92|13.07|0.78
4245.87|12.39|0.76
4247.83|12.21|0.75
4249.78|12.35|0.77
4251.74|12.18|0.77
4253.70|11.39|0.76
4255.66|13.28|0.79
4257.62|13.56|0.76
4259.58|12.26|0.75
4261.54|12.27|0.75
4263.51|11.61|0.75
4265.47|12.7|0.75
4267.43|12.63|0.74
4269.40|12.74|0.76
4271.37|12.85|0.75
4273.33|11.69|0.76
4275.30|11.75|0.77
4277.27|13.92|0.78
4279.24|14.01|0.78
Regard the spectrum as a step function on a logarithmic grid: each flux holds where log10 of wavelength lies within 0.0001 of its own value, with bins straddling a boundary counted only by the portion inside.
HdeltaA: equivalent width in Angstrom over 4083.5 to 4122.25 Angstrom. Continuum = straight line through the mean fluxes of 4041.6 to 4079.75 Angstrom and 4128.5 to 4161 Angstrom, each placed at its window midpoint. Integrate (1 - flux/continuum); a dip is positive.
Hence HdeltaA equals -1.9 Angstrom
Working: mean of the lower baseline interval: 14.3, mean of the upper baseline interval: 14.1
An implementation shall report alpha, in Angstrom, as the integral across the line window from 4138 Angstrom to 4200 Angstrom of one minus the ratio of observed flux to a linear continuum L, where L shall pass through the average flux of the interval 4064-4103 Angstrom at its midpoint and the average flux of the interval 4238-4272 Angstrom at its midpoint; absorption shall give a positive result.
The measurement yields 1.7 Angstrom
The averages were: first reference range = 15.1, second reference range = 12.5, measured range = 13.4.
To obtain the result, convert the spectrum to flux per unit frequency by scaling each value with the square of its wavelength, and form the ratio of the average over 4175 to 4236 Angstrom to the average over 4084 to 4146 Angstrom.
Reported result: 0.92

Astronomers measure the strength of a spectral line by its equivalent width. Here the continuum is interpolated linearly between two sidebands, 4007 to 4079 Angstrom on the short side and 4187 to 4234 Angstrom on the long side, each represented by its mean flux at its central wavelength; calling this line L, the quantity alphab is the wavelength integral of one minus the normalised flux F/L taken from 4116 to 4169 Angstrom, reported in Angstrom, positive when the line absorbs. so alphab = -2.6 Angstrom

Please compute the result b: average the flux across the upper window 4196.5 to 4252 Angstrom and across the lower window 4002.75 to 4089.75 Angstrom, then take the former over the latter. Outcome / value 0.87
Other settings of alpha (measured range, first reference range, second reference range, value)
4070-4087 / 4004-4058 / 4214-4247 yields -1.14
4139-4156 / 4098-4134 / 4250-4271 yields 0.00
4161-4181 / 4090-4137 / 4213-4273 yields 0.18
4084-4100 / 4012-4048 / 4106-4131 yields -1.51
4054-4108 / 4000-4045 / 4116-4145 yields -2.77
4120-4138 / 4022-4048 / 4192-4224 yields -0.68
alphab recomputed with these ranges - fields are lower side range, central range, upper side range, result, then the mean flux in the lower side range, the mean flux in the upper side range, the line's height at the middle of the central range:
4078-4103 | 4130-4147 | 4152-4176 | 0.12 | 15.5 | 13.7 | 14.3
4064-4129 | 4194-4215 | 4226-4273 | 0.78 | 14.7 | 12.4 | 13.1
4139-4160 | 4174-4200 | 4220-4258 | 1.04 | 14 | 12.5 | 13.4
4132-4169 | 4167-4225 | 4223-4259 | 1.11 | 14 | 12.5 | 13.3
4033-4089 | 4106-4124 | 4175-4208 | -0.80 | 14.5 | 12.8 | 13.8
